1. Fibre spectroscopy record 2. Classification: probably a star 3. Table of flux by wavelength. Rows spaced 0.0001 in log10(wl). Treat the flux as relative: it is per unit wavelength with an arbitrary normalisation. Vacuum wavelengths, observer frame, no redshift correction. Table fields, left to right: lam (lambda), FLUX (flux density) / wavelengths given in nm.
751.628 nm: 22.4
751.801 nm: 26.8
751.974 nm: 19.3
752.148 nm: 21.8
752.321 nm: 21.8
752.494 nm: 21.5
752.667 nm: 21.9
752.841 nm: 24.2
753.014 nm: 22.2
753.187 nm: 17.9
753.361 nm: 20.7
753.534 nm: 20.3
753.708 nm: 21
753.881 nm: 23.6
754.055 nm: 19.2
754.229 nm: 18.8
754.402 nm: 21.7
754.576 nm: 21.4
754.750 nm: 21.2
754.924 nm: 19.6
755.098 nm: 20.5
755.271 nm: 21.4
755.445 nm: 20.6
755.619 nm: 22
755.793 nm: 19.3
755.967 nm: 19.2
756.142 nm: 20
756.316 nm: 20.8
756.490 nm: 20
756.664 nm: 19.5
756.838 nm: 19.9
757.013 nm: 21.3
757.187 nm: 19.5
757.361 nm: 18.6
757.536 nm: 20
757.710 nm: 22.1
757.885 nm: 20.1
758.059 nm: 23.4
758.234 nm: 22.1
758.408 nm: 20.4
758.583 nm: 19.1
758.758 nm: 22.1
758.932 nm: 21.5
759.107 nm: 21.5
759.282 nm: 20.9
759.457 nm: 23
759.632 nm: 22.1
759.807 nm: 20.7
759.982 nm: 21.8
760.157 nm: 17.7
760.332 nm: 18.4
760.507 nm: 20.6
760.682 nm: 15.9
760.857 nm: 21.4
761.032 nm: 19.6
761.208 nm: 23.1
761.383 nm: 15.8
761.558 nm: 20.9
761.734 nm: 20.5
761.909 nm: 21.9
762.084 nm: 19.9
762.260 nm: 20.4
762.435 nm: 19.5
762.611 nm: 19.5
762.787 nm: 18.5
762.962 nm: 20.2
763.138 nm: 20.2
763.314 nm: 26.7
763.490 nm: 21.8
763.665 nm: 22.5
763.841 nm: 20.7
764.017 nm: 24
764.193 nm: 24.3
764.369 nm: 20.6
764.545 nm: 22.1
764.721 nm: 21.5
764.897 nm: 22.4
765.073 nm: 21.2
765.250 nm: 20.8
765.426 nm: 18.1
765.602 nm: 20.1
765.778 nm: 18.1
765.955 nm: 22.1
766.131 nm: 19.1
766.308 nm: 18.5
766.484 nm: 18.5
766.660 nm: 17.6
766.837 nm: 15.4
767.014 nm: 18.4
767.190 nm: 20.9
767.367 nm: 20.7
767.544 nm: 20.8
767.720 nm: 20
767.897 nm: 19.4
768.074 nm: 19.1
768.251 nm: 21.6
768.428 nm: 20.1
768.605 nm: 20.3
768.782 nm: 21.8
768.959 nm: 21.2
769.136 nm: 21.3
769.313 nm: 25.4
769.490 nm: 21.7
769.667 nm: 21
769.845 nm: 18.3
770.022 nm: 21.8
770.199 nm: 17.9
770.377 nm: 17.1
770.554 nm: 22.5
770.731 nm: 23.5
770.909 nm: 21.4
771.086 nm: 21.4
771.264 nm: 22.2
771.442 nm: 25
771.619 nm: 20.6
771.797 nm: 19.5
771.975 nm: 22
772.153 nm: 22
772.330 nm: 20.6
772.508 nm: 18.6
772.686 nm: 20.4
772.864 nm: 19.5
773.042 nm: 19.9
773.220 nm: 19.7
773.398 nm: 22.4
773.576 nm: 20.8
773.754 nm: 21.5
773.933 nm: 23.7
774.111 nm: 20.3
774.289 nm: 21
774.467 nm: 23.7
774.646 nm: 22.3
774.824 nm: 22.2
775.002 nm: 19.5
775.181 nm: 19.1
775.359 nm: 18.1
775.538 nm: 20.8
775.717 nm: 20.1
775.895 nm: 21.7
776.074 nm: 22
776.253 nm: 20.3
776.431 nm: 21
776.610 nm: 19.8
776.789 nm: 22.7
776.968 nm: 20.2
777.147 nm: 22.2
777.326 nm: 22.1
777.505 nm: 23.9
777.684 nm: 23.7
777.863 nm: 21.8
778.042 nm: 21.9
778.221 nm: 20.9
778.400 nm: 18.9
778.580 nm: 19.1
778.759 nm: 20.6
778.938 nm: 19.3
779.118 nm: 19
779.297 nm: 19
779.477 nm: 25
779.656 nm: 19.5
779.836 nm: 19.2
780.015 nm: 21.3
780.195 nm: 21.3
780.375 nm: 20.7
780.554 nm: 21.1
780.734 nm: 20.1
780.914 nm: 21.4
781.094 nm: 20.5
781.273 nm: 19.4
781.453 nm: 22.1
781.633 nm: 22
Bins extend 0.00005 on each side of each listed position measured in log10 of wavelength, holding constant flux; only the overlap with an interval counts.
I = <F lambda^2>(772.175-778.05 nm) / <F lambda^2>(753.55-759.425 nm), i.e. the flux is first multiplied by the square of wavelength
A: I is 1.07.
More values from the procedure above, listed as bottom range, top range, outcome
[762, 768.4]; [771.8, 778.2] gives 1.06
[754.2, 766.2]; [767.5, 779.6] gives 1.05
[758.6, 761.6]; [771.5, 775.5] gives 1.06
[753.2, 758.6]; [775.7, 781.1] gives 1.08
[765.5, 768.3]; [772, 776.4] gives 1.10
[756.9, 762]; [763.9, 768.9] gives 1.00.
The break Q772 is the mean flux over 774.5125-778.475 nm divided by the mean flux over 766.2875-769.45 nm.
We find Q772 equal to 1.05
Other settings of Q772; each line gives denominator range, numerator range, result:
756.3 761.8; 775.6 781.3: 1.02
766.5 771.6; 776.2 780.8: 1.02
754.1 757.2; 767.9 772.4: 1.04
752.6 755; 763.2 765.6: 1.05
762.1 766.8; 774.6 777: 1.00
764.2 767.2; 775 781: 1.05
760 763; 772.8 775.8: 1.06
